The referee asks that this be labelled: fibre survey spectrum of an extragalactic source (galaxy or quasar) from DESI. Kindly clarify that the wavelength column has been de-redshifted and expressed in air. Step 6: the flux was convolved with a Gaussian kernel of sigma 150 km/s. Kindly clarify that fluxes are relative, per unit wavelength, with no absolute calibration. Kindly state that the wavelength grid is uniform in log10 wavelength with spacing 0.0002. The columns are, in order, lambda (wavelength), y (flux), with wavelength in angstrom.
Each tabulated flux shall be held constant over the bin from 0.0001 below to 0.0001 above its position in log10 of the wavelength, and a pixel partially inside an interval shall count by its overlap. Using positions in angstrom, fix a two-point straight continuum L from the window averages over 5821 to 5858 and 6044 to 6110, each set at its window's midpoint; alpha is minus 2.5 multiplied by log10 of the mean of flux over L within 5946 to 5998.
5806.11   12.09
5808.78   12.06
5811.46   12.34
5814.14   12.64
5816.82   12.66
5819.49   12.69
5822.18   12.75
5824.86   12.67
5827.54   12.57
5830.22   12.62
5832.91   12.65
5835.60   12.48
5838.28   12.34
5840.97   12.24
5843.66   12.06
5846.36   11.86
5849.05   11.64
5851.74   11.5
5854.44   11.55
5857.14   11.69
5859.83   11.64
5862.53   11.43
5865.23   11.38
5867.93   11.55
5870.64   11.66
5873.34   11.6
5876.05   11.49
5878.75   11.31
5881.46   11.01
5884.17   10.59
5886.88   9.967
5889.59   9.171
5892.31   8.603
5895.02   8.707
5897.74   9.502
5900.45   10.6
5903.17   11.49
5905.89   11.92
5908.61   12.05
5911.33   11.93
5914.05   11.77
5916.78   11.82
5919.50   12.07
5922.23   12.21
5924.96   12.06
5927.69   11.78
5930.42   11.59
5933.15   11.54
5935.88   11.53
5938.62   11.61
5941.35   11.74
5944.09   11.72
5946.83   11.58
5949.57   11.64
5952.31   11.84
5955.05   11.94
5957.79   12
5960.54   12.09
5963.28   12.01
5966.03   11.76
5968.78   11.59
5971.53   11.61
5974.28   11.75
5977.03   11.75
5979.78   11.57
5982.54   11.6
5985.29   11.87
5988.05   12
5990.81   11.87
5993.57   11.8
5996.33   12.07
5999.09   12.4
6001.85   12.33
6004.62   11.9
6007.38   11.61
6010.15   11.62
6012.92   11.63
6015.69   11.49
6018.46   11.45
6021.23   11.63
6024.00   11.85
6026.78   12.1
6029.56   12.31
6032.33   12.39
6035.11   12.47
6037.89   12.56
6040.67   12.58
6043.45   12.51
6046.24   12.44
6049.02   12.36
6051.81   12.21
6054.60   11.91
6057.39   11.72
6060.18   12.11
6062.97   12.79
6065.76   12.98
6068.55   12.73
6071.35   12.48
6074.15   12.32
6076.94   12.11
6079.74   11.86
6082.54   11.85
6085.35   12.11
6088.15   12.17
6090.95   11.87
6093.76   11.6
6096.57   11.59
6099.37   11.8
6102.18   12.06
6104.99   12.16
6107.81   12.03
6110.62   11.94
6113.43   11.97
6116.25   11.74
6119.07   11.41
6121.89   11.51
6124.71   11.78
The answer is 0.03 mag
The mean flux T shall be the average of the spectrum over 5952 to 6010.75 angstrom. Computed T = 11.9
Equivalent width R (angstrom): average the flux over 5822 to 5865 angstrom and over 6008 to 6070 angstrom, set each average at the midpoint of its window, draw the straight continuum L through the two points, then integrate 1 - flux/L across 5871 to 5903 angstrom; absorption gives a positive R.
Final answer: 4.7 angstrom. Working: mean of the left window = 12.1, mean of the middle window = 10.3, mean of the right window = 12.2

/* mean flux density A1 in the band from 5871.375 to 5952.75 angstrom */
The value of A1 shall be 11.2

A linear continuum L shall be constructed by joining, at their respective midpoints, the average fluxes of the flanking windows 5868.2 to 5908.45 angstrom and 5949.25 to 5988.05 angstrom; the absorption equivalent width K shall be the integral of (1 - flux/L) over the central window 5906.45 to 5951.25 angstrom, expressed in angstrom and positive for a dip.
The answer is -2.3 angstrom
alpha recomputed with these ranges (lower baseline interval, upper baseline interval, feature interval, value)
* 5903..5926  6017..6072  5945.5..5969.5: 0.02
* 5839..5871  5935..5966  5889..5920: 0.09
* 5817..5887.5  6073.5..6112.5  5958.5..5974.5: 0.01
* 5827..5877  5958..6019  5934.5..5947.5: 0.02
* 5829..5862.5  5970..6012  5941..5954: 0.02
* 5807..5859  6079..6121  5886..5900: 0.30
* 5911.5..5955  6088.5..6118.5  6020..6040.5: -0.03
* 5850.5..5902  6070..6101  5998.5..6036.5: -0.03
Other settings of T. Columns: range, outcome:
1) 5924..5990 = 11.8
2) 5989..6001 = 12.1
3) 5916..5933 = 11.9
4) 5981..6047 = 12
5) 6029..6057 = 12.4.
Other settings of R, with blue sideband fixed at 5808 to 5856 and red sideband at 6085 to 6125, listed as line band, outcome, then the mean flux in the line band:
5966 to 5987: 0.6 angstrom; 11.7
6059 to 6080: -1.0 angstrom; 12.5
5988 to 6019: 0.4 angstrom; 11.9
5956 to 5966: 0.1 angstrom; 12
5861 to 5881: 1.2 angstrom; 11.5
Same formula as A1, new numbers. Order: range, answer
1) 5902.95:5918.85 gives 11.9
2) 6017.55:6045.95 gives 12.2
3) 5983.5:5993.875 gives 11.9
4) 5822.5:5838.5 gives 12.6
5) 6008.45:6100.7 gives 12.1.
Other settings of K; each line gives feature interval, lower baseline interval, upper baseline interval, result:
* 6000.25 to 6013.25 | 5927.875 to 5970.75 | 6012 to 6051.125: 0.19 angstrom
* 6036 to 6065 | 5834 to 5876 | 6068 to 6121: -0.98 angstrom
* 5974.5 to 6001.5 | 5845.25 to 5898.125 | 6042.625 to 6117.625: -0.71 angstrom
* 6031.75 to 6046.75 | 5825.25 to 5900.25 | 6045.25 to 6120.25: -0.72 angstrom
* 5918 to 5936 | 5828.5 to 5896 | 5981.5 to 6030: -0.44 angstrom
